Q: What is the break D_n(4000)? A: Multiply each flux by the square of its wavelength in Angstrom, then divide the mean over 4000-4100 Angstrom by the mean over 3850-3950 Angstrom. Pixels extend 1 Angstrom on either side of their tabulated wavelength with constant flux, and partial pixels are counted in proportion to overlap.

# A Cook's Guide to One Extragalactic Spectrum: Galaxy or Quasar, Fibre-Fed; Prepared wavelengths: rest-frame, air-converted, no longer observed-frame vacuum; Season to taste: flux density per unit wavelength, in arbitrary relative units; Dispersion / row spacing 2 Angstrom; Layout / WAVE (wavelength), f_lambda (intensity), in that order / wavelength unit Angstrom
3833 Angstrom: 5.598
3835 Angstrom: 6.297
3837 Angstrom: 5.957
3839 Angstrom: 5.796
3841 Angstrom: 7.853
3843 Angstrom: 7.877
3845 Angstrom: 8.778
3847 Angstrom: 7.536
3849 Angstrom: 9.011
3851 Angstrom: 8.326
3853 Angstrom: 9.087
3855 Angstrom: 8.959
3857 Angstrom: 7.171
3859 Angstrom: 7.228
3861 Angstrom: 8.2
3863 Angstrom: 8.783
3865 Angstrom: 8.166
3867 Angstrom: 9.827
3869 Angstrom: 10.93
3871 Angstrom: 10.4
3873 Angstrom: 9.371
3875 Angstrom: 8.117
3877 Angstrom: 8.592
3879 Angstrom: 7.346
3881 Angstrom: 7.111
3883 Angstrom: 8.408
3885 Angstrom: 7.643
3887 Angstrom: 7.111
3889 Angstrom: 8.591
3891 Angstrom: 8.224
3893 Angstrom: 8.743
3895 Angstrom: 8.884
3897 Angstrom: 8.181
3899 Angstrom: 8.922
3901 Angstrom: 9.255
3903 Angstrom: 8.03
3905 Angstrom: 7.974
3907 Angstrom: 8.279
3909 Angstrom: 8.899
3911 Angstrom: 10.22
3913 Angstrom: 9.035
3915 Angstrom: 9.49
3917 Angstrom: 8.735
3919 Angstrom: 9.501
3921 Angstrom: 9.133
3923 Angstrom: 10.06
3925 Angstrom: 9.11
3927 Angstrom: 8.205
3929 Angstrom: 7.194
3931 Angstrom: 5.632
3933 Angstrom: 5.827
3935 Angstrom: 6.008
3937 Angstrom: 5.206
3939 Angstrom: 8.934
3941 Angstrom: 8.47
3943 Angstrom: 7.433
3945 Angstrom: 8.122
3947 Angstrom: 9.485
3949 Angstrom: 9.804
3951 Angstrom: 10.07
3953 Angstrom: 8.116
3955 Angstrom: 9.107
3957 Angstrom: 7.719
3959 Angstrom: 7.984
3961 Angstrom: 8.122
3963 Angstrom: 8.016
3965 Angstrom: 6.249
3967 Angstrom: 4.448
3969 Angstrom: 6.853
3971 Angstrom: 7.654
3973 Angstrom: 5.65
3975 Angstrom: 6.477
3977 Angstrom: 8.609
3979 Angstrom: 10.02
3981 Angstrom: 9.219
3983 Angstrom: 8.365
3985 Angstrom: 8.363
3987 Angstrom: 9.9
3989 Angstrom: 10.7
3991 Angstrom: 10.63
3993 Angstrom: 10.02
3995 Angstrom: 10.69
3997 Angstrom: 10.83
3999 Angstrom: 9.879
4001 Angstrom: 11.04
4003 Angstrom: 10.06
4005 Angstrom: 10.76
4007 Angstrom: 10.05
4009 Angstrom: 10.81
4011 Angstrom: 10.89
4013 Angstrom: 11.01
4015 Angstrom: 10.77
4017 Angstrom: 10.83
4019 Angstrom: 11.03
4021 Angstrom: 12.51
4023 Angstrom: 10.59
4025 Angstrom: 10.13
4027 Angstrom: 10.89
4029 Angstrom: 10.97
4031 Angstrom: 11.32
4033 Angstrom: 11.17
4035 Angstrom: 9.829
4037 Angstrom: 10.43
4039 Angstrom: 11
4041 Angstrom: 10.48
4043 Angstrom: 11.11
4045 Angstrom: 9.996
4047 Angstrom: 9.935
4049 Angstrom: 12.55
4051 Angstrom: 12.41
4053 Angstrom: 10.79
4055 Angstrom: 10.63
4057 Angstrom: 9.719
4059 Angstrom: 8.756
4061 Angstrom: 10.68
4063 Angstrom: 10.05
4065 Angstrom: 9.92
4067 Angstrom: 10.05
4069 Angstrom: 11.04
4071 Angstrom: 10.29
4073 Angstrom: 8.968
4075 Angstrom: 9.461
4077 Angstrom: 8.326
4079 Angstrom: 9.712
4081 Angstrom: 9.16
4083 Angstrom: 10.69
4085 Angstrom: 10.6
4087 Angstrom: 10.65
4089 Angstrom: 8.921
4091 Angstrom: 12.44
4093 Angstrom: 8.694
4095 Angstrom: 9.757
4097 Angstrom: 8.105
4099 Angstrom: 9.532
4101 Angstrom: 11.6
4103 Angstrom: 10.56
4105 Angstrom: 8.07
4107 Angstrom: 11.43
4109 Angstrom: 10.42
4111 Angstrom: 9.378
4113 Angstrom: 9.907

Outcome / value 1.33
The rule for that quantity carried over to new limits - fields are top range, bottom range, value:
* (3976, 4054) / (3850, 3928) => 1.29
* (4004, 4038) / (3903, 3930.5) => 1.29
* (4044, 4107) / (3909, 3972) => 1.34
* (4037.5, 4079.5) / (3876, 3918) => 1.32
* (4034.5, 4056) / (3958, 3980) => 1.55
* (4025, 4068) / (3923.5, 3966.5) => 1.42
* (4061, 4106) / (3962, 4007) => 1.17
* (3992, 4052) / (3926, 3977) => 1.49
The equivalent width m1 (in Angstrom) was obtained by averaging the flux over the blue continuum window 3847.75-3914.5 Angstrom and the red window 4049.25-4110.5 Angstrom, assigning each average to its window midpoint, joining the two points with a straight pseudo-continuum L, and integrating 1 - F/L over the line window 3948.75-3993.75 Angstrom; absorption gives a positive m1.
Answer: 4.6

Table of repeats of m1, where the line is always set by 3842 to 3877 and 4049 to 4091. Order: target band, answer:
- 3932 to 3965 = 4.8 Angstrom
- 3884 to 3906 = 1.5 Angstrom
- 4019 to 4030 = -1.3 Angstrom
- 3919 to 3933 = 1.5 Angstrom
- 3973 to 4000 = 0.6 Angstrom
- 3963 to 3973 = 3.2 Angstrom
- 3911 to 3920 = -0.2 Angstrom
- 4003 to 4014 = -1.0 Angstrom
